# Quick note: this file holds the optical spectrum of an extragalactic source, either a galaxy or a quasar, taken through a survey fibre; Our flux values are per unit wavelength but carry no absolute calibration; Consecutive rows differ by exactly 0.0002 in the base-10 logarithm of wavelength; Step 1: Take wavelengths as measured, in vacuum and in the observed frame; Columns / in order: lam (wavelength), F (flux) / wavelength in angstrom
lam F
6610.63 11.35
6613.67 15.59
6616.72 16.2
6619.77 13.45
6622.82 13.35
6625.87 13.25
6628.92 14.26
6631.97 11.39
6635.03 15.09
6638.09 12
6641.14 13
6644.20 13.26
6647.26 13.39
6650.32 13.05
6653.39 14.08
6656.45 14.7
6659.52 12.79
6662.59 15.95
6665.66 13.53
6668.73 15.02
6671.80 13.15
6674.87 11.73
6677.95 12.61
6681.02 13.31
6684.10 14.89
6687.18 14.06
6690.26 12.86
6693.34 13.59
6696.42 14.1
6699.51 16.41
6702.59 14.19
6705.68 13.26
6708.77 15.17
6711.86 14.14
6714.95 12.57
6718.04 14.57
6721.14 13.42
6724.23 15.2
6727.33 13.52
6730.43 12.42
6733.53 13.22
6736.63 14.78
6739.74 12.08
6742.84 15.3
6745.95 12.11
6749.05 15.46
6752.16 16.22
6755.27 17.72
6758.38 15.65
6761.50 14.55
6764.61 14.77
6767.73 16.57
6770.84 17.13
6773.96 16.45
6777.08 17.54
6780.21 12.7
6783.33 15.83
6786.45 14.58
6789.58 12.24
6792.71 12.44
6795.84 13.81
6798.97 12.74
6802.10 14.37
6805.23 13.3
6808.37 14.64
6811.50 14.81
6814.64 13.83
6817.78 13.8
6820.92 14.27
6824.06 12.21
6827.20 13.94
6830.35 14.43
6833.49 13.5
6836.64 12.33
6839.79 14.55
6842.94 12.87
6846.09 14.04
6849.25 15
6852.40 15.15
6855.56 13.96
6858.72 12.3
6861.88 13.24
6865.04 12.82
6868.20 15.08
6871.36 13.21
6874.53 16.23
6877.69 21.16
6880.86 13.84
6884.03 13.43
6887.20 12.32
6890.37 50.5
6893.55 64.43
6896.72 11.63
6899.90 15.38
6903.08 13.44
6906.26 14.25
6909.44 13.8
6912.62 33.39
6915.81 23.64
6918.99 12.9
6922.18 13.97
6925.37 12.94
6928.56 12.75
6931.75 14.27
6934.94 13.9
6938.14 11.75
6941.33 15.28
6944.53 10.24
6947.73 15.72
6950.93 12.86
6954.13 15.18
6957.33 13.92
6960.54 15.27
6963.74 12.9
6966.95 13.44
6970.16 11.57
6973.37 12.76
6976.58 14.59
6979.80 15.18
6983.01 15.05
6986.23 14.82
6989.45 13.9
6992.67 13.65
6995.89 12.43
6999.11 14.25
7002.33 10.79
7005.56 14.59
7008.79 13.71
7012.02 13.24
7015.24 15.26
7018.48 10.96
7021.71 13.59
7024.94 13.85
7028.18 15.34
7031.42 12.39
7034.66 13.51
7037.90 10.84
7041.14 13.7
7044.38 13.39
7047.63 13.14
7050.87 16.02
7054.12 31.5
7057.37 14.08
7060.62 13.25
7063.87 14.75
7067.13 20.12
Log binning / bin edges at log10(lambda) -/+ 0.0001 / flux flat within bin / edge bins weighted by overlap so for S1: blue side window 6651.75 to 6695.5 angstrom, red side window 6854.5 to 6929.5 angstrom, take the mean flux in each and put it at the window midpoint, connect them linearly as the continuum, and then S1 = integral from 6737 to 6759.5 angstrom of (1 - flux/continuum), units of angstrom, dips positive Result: 0.85 angstrom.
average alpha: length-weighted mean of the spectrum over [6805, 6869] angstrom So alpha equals 13.8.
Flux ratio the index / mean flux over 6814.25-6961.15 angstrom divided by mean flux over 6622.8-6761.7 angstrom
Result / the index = 1.18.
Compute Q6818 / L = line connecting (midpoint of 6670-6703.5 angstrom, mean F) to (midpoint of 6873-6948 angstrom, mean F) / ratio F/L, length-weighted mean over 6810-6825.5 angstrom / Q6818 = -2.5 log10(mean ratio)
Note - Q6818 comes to 0.21 mag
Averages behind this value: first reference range 13.7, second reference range 18.8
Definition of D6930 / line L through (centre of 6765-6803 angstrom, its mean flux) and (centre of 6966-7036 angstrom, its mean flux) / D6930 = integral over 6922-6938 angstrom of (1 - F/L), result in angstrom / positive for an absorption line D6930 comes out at 0.67 angstrom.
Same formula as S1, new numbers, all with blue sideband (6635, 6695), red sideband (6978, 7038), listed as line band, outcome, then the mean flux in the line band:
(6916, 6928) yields -0.74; 14.4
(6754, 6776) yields -4.13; 16.1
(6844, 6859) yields -0.67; 14.2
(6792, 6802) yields 0.25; 13.2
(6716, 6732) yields -0.25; 13.8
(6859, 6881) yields -2.28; 15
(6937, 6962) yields -0.37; 13.8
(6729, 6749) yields 0.14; 13.5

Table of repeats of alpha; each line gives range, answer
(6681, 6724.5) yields 14.1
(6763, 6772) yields 16.1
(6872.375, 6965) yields 18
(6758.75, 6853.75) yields 14.3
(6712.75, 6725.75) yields 14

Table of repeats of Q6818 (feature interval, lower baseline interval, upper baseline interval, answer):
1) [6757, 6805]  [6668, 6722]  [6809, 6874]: -0.07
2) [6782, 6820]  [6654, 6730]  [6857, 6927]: 0.21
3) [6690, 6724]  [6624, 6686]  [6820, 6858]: -0.04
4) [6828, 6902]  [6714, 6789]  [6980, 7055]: -0.22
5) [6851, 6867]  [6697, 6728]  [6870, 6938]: 0.32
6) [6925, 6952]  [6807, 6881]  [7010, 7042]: 0.03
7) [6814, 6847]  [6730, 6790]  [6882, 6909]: 0.39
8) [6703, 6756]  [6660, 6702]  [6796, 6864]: -0.02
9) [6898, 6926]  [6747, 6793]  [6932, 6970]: -0.22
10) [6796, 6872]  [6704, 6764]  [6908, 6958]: 0.08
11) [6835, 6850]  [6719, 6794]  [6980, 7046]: 0.05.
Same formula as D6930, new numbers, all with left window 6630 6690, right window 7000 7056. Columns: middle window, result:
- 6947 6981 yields 0.98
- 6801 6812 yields -0.26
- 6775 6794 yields -0.65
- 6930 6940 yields 0.61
